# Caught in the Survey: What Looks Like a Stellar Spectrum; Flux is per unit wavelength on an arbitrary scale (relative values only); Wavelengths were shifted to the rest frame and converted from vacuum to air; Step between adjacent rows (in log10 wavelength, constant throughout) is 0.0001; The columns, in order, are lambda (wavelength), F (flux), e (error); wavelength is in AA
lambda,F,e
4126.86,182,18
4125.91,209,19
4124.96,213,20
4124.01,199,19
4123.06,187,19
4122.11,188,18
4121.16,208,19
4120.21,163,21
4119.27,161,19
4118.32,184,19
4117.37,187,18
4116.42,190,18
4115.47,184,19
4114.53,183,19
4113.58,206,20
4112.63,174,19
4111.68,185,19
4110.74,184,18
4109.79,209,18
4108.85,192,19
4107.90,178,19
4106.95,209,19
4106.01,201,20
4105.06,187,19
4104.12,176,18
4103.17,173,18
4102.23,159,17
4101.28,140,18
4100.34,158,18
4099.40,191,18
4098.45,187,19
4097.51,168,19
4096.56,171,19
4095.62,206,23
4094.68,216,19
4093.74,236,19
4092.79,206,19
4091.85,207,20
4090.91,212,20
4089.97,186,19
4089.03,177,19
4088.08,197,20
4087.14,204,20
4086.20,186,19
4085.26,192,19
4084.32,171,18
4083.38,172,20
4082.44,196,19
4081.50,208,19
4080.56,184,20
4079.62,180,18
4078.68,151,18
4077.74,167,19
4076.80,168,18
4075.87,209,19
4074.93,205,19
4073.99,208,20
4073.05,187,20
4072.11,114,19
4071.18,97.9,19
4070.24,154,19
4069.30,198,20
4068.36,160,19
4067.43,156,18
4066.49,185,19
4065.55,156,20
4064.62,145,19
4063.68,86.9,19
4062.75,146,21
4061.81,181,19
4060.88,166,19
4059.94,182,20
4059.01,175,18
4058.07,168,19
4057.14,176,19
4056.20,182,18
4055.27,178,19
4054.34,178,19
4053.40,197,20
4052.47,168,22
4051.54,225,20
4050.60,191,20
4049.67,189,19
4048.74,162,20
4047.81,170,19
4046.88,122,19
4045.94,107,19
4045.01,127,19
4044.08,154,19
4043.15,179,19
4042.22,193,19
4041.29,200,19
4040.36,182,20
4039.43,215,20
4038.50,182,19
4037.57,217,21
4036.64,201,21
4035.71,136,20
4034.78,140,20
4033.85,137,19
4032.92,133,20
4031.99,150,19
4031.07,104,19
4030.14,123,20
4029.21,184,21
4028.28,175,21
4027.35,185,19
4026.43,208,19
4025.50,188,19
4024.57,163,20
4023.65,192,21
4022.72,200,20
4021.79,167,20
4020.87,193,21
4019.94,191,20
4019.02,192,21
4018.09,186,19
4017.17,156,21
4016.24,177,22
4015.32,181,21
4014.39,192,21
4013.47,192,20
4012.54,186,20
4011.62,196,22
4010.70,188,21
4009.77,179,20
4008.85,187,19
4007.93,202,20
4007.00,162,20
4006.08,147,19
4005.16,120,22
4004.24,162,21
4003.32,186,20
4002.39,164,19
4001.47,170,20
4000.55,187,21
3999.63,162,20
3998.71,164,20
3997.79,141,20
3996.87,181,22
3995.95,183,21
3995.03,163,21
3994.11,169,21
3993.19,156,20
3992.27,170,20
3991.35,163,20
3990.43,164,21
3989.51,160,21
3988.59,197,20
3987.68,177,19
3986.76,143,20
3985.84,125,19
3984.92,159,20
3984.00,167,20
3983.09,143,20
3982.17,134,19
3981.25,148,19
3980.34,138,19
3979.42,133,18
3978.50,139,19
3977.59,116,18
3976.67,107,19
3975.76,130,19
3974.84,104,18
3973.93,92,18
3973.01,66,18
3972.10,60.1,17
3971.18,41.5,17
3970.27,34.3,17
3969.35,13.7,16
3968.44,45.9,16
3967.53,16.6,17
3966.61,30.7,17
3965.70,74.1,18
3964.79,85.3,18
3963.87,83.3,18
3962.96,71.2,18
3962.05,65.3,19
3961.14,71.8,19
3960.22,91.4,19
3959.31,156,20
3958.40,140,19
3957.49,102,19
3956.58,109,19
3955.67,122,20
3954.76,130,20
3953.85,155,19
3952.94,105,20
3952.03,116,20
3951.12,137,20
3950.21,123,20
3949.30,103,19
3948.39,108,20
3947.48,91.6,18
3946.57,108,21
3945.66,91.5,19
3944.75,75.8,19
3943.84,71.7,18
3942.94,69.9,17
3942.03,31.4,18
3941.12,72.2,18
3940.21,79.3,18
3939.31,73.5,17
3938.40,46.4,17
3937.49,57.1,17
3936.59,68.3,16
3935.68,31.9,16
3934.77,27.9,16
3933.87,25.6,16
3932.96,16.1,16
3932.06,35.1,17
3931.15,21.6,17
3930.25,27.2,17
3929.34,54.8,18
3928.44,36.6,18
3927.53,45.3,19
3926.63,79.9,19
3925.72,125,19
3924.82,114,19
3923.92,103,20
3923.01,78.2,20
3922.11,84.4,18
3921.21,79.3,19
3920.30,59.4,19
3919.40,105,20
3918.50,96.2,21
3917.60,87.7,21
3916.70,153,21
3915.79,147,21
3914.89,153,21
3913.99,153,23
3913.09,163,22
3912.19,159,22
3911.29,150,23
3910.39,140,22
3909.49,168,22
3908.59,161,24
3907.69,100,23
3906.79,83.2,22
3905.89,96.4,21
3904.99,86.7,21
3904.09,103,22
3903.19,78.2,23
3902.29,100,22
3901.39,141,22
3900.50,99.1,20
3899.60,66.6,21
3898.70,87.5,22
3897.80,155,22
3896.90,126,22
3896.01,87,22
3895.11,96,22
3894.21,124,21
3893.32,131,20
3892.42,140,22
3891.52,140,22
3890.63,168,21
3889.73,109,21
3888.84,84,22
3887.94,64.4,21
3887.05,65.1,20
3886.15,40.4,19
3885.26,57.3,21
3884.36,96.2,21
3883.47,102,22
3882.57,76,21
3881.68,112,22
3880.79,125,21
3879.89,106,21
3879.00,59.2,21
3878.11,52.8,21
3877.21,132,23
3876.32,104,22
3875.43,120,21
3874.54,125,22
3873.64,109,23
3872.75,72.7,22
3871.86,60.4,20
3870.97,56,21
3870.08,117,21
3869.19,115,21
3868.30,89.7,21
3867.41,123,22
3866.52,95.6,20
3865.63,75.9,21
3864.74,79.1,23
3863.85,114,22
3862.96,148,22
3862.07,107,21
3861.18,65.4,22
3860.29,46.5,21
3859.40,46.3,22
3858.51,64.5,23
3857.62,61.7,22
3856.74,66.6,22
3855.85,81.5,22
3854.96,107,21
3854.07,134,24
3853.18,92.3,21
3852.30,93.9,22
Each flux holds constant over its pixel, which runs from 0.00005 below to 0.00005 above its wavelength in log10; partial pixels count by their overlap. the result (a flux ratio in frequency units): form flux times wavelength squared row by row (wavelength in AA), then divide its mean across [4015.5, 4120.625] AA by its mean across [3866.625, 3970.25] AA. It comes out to 2.05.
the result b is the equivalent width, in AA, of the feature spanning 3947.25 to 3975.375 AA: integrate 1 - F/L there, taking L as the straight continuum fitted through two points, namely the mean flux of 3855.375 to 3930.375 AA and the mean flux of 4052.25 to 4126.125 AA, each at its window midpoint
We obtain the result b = 8.5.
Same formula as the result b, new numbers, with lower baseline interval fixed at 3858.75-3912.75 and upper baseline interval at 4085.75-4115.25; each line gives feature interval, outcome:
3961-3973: 7.3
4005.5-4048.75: -3.6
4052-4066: 0.5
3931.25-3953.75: 9.3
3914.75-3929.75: 3.0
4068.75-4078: 0.4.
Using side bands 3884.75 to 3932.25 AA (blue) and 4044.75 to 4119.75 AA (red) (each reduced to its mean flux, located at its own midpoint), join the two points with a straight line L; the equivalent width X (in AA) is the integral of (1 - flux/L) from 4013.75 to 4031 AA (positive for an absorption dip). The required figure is -3.1 AA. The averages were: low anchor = 102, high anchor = 178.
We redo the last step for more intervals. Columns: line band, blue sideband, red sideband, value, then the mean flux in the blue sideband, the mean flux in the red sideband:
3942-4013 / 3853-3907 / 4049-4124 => 6.1 AA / 96.3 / 181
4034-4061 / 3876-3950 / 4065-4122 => -2.4 AA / 93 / 183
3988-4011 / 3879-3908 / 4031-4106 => -3.7 AA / 101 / 174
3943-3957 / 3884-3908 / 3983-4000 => 2.8 AA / 101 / 163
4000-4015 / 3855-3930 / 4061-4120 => -3.0 AA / 100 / 180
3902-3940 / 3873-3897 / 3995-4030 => 9.7 AA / 101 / 177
